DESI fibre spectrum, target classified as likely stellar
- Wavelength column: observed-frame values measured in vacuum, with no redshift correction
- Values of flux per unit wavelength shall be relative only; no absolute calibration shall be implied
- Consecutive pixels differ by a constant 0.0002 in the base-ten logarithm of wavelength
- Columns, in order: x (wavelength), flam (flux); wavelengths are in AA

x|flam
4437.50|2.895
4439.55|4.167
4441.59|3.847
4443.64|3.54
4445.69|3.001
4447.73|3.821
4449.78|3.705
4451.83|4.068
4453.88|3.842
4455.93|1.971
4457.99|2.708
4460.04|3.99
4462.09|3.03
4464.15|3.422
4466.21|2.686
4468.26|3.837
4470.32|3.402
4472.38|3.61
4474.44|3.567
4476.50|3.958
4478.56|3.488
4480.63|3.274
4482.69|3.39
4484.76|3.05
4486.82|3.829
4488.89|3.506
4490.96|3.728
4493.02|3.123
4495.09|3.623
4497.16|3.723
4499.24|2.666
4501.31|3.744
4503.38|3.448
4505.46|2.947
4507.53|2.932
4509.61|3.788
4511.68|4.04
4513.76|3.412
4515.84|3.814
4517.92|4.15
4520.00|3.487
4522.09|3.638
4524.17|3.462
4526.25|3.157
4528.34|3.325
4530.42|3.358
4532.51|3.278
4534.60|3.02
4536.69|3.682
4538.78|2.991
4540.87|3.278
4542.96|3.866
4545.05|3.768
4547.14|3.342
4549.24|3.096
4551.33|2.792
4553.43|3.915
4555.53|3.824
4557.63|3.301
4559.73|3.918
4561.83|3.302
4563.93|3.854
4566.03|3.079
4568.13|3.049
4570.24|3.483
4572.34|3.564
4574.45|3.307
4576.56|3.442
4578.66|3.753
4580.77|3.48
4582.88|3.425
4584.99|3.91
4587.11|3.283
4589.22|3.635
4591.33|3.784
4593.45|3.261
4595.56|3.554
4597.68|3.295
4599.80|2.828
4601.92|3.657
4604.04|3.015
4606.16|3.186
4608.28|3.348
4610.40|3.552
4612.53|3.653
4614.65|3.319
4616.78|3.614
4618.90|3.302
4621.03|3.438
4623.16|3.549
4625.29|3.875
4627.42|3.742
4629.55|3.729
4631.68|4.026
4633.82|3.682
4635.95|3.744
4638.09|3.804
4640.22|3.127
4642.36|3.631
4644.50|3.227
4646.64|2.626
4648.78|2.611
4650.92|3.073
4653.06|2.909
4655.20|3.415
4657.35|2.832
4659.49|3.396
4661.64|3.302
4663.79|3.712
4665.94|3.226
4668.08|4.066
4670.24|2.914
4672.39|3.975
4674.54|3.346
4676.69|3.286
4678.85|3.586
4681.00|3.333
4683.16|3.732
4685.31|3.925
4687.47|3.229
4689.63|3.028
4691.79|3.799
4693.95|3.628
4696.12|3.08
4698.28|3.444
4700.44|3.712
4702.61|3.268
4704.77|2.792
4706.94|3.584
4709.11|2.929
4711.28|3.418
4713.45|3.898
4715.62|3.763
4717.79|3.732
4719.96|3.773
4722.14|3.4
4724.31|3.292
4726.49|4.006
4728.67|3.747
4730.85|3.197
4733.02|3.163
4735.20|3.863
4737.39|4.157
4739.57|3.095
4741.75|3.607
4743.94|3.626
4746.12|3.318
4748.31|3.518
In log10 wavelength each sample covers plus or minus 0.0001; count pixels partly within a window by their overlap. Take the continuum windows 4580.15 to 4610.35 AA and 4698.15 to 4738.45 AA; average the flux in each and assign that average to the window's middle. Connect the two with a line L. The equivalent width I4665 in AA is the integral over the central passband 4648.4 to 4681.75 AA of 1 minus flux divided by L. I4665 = 1.48 AA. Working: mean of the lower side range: 3.41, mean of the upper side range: 3.54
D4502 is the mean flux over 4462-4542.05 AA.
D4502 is 3.44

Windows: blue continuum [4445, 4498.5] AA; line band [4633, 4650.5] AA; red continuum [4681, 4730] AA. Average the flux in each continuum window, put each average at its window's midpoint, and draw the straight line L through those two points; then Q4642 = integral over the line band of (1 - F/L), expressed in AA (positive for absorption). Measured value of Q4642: 1.0 AA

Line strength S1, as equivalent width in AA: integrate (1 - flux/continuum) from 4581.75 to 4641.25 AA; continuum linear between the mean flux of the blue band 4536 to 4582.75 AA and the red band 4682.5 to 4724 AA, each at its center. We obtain -0.8 AA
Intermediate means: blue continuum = 3.46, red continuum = 3.48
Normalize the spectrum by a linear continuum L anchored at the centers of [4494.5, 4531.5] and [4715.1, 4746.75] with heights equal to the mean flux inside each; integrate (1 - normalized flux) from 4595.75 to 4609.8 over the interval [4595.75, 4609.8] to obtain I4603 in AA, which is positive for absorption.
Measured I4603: 1.1 AA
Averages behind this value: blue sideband 3.48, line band 3.25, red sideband 3.58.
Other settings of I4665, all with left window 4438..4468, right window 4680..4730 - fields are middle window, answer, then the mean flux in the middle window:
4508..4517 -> -0.7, 3.72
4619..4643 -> -1.2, 3.65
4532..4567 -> 0.1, 3.43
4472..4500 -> -0.4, 3.47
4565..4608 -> 0.8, 3.4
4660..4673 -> -0.1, 3.51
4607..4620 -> 0.0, 3.46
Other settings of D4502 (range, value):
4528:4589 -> 3.44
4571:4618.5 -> 3.45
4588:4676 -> 3.41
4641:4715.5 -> 3.36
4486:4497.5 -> 3.58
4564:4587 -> 3.46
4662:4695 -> 3.51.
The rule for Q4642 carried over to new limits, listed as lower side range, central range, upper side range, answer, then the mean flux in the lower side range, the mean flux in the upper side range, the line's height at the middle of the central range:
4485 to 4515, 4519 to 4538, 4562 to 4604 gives 0.43 AA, 3.46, 3.44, 3.45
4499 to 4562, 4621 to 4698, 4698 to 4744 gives 1.45 AA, 3.46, 3.52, 3.5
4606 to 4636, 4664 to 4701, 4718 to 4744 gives 0.97 AA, 3.59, 3.58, 3.58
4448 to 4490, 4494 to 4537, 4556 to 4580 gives -0.15 AA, 3.42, 3.47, 3.45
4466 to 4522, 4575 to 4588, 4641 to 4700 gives -0.44 AA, 3.5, 3.35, 3.43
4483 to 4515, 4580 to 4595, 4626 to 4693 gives -0.49 AA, 3.44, 3.42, 3.43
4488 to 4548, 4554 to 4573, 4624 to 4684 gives -0.26 AA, 3.46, 3.42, 3.45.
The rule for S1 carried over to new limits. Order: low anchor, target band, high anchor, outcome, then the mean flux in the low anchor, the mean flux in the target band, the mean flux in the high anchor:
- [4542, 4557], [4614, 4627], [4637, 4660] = -1.15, 3.51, 3.53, 3.14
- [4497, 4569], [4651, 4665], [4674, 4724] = 0.85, 3.44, 3.25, 3.46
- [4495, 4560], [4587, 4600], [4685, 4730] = 0.17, 3.45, 3.42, 3.49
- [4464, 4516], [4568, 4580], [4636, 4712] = -0.20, 3.46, 3.46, 3.35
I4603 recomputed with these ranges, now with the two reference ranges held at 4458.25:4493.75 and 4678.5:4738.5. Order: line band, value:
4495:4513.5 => 0.2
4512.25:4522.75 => -0.8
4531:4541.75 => 0.7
